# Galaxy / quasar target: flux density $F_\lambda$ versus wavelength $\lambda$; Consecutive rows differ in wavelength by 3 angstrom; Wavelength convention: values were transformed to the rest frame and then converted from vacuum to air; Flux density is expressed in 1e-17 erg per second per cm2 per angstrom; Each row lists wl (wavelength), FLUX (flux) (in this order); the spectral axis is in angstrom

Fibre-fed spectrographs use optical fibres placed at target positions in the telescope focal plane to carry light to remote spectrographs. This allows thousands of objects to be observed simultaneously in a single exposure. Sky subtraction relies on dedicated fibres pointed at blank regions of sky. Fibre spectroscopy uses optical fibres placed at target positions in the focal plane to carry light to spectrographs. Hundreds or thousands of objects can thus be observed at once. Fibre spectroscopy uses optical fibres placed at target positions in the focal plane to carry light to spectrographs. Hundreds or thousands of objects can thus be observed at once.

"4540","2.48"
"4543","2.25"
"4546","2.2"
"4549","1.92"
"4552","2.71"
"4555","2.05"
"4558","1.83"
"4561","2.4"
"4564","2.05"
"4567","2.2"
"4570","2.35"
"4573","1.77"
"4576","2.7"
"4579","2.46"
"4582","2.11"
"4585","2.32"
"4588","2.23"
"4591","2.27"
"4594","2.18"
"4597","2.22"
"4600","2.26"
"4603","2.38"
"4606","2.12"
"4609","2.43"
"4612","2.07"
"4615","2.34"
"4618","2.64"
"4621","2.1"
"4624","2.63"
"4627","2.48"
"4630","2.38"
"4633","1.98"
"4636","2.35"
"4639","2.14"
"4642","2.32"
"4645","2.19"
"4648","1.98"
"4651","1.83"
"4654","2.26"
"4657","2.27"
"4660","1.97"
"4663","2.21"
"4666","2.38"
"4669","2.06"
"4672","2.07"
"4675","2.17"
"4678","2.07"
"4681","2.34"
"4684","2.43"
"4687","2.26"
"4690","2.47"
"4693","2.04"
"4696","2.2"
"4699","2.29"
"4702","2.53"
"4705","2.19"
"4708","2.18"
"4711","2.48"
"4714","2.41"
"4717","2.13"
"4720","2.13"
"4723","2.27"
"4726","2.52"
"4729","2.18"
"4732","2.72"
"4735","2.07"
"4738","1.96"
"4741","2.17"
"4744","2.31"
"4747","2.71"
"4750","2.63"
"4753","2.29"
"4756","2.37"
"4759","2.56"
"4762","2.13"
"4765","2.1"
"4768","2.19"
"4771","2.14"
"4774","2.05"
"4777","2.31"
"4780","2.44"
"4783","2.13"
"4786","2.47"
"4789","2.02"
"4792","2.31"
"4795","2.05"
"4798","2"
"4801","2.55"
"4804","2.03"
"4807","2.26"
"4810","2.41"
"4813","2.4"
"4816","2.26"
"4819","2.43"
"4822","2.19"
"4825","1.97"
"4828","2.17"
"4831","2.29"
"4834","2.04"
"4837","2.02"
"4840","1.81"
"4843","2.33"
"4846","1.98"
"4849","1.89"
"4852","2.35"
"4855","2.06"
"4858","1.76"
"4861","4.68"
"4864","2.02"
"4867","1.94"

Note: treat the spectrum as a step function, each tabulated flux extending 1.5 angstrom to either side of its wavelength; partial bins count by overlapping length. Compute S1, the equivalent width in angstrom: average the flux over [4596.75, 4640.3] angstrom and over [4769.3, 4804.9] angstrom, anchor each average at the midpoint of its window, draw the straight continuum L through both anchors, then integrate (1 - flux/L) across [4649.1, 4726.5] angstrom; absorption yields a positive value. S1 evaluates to 1.2 angstrom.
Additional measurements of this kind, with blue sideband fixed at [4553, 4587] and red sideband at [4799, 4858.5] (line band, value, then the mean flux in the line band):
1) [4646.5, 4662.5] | 0.9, 2.07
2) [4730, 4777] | -2.5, 2.29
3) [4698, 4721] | -1.2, 2.3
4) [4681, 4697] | -0.7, 2.29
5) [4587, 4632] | -2.2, 2.31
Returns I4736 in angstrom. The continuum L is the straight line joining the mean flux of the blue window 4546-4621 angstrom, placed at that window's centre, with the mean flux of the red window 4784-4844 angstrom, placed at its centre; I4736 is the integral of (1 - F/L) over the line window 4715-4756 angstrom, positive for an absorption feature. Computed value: -1.90 angstrom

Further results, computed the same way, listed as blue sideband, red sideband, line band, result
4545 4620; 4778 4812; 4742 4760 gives -1.77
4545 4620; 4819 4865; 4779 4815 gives -0.11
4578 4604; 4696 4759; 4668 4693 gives 0.88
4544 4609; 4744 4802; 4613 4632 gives -1.39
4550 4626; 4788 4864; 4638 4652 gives 1.03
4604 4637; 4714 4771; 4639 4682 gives 3.07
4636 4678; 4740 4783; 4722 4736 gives -0.66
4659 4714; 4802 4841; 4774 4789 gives -0.50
